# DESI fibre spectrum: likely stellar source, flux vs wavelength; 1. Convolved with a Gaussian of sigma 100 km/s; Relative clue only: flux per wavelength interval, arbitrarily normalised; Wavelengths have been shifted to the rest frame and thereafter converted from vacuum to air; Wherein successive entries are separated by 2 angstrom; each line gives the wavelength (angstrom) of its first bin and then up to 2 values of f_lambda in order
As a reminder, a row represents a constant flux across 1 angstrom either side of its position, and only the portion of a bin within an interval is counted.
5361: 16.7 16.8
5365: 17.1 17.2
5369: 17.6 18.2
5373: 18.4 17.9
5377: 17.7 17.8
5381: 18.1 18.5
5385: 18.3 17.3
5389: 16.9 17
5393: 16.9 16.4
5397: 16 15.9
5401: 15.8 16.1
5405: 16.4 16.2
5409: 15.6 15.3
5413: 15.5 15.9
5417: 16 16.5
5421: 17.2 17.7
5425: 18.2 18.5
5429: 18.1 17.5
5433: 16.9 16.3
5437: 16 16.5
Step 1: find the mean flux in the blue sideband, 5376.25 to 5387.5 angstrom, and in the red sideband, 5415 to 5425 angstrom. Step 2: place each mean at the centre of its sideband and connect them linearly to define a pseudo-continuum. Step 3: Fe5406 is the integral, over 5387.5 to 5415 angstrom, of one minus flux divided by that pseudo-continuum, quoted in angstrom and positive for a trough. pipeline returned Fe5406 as 2.0 angstrom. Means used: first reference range 18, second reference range 16.9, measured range 16.2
